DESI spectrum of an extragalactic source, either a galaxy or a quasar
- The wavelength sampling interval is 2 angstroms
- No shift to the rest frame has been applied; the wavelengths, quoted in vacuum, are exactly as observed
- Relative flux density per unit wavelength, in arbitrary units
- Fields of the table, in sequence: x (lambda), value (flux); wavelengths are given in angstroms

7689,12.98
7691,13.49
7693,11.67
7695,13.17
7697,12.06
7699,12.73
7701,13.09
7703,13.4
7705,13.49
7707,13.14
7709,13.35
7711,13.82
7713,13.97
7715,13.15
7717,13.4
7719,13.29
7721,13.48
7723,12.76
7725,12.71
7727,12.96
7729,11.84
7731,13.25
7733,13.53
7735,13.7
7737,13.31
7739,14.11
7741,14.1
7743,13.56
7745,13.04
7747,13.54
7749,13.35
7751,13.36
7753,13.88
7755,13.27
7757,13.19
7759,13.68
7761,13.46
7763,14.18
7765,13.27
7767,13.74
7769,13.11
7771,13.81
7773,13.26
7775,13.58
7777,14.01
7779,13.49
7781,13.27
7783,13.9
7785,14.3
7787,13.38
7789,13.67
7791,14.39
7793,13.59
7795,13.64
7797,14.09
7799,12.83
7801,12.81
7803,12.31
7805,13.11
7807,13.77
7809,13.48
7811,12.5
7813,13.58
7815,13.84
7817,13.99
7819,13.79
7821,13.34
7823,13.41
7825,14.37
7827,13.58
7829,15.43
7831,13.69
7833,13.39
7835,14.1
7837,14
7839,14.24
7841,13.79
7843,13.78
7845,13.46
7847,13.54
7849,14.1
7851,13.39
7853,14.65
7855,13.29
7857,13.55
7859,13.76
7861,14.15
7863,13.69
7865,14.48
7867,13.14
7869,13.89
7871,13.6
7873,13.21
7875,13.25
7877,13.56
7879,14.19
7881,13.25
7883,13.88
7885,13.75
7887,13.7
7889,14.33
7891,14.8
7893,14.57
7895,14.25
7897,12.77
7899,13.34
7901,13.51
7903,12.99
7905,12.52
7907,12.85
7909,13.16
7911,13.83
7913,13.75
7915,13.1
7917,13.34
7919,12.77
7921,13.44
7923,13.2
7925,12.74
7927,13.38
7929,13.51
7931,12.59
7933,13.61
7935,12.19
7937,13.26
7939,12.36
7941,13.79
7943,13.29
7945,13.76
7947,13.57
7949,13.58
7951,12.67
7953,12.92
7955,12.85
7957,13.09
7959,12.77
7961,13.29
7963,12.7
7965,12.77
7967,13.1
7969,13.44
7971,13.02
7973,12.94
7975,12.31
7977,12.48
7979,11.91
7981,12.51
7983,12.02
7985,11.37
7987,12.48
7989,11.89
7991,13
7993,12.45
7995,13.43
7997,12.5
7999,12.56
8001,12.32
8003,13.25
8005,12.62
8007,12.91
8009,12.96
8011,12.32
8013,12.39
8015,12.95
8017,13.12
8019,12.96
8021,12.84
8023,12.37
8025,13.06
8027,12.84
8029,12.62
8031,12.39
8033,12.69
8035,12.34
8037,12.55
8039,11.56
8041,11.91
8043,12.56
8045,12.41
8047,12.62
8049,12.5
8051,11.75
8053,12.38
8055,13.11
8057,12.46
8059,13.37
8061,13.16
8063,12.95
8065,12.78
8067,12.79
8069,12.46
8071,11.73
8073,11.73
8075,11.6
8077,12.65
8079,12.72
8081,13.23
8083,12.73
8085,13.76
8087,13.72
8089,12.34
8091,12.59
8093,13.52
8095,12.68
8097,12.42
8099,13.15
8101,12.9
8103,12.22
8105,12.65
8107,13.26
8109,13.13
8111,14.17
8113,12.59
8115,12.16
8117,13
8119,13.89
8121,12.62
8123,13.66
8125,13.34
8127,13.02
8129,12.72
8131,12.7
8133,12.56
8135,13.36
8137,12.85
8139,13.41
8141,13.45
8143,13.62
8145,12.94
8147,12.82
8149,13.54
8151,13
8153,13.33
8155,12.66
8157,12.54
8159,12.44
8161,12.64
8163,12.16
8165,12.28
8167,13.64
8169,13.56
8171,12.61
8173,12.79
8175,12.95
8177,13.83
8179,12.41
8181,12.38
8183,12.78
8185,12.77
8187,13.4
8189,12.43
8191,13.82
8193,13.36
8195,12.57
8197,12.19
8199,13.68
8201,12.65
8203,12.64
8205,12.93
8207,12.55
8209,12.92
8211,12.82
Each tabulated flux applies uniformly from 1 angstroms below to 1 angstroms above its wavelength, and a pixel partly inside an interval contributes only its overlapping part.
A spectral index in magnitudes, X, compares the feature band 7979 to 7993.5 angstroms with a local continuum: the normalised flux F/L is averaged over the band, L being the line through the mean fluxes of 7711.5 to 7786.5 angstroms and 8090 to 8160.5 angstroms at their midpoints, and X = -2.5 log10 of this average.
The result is 0.08 mag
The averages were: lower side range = 13.5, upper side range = 13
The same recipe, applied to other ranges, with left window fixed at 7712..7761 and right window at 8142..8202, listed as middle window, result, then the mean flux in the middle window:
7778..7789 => -0.03 mag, 13.7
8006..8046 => 0.04 mag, 12.6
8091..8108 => 0.01 mag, 12.8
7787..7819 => -0.01 mag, 13.4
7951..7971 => 0.01 mag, 13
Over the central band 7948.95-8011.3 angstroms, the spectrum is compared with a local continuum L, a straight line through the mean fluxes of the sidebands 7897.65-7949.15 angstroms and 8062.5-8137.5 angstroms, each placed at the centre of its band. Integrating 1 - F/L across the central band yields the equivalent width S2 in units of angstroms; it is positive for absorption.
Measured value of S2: 1.89 angstroms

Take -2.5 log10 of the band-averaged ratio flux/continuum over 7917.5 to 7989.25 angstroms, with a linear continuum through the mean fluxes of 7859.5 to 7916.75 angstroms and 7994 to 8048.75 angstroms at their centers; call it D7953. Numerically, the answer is 0.02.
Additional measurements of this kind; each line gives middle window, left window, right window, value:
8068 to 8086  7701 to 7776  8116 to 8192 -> 0.05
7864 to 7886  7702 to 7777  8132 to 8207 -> -0.03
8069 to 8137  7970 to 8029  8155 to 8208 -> -0.01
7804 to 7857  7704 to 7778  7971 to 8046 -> -0.05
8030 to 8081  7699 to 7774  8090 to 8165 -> 0.05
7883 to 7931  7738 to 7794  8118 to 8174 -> 0.00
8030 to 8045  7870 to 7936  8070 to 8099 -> 0.05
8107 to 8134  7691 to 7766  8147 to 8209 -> -0.01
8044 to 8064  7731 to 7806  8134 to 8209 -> 0.04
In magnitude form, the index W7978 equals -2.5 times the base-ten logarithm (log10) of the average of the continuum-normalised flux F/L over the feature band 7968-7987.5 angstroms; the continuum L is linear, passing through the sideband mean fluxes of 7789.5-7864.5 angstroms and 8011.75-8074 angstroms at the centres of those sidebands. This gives 0.04 mag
